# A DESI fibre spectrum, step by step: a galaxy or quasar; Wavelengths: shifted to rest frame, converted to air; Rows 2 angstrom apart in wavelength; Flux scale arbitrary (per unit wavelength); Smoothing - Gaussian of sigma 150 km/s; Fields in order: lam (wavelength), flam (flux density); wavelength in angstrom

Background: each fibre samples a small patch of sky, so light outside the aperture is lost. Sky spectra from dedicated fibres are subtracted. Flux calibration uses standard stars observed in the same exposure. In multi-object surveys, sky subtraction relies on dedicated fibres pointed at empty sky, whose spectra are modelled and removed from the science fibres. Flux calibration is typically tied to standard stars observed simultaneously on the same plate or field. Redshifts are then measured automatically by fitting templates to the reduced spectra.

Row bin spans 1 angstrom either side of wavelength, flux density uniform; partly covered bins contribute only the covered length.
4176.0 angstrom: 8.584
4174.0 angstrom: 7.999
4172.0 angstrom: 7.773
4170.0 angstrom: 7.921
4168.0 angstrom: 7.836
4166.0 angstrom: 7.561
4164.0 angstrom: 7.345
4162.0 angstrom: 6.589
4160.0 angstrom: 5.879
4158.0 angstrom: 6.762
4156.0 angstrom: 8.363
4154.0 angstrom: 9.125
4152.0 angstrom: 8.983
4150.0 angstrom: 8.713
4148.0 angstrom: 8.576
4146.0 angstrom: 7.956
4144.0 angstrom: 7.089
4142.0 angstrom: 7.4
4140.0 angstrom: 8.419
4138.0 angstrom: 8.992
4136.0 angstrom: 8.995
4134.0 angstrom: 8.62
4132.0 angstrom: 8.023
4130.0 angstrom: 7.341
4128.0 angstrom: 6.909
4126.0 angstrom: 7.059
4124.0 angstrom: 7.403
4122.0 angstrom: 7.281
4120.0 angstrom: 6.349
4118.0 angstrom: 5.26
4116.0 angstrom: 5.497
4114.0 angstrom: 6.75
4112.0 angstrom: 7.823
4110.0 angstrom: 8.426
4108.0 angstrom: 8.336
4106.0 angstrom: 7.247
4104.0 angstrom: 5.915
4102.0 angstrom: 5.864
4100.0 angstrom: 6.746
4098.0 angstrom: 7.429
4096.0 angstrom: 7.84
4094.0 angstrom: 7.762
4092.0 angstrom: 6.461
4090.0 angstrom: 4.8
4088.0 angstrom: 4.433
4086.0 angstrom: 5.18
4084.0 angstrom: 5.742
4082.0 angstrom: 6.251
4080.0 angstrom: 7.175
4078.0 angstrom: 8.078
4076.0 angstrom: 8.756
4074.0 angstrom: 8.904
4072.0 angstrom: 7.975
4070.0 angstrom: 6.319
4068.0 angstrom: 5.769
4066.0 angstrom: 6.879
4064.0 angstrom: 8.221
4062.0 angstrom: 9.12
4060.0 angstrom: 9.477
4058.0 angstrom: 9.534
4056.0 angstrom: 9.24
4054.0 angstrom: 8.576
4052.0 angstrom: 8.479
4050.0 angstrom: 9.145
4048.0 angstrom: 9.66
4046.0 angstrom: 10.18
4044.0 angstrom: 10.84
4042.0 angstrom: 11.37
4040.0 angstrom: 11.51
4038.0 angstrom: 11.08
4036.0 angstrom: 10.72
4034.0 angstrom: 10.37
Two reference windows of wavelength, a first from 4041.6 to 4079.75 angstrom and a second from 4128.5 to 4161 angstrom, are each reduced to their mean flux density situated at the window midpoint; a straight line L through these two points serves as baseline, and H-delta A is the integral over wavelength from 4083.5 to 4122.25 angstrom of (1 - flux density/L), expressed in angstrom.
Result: 8.4 angstrom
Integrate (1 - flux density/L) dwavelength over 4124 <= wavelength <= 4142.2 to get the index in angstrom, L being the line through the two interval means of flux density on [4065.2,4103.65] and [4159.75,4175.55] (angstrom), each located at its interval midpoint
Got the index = -2.0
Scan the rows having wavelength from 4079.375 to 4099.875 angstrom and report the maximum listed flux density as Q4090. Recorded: 7.84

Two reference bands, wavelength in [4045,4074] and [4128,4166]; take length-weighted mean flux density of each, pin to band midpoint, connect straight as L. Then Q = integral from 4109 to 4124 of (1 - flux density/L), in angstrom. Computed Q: 2.4 angstrom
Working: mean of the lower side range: 8.48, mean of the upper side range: 7.92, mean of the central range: 6.81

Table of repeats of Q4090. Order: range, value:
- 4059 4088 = 9.477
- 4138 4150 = 8.992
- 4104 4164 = 9.125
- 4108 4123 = 8.426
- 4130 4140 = 8.995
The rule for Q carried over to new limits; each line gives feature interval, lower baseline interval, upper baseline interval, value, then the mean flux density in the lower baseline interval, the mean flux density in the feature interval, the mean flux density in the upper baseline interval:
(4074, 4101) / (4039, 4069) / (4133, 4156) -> 6.57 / 9.2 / 6.75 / 8.44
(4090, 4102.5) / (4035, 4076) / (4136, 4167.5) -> 2.50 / 9.14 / 6.89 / 7.89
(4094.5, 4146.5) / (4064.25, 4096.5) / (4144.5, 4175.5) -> -0.20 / 6.79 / 7.34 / 7.83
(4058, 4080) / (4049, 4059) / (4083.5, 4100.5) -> -0.22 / 8.99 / 7.99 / 6.27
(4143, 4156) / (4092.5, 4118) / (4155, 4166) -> -2.51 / 7.05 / 8.4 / 7.04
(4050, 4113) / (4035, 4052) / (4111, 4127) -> 8.18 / 10.4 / 7.41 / 6.68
